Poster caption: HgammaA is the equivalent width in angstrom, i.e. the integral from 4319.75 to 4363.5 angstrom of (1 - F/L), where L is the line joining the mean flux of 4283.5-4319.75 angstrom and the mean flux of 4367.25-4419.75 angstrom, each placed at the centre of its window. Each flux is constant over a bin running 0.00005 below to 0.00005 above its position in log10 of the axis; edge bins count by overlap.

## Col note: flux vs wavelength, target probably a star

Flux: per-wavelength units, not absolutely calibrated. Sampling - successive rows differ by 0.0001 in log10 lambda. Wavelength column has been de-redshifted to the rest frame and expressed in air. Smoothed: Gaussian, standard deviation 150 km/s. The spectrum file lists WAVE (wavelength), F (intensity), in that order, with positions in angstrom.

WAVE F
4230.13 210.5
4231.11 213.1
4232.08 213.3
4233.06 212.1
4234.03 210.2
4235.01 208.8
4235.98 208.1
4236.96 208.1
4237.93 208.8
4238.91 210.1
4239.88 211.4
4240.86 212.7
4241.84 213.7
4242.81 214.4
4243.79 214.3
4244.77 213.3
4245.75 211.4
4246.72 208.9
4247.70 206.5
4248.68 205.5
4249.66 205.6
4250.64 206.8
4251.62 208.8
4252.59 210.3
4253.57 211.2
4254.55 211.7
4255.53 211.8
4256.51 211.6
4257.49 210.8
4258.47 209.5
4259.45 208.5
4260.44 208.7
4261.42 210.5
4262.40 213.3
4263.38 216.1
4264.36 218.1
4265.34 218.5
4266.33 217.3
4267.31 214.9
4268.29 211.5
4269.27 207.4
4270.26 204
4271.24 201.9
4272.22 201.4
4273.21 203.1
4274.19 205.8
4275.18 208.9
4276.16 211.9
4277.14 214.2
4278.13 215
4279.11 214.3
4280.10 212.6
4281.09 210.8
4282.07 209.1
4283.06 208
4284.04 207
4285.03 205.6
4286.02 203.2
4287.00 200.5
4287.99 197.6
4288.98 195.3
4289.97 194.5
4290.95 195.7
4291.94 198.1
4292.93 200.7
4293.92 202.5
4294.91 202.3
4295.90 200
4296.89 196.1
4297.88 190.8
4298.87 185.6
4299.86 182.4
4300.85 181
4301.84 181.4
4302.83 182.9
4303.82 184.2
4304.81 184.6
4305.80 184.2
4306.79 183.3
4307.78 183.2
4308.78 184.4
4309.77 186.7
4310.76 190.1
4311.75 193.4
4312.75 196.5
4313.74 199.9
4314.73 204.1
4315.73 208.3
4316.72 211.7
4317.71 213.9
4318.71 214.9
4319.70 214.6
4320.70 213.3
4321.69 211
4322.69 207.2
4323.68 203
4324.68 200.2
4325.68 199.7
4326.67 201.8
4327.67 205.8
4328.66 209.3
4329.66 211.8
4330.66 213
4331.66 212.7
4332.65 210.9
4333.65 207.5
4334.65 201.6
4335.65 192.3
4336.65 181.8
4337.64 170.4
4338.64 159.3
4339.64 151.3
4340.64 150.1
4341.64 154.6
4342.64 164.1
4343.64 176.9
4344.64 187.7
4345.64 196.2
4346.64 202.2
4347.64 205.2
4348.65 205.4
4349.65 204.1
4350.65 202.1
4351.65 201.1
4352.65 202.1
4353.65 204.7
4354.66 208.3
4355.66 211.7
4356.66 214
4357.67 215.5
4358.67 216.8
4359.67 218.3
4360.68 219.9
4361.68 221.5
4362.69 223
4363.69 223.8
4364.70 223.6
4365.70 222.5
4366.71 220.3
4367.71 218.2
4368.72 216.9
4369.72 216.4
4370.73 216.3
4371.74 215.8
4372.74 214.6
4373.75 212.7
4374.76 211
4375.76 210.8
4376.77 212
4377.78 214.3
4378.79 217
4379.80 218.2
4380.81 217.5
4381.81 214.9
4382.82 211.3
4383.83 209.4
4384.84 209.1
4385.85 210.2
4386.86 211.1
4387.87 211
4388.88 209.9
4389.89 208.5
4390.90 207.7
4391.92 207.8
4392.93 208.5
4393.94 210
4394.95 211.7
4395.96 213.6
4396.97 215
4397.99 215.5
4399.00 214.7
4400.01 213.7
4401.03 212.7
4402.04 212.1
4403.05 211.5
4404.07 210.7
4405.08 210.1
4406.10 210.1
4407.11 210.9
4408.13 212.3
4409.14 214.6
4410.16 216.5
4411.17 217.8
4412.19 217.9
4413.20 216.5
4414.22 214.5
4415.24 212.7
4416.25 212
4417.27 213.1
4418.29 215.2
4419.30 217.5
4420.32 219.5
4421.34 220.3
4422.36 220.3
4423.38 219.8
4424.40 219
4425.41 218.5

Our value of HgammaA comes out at 0.8 angstrom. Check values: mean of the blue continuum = 196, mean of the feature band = 200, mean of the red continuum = 213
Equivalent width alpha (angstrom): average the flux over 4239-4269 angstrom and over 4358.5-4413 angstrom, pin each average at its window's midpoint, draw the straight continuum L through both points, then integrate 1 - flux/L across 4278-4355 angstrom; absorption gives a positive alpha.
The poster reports 5.9 angstrom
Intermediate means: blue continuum 212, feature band 197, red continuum 214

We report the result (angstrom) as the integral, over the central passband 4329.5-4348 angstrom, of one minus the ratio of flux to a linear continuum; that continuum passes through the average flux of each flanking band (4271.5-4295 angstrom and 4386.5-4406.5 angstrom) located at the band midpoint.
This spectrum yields 1.9 angstrom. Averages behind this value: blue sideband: 205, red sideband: 211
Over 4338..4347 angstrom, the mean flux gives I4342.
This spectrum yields 171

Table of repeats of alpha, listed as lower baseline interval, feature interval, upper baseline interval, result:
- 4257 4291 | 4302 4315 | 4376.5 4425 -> 1.3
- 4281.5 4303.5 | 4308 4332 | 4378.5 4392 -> -0.4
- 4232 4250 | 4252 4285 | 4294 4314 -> -1.6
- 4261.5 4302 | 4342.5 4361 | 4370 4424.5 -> 0.6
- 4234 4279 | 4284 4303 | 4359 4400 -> 1.5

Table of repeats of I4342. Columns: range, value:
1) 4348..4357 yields 206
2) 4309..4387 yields 205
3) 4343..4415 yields 212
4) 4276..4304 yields 199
